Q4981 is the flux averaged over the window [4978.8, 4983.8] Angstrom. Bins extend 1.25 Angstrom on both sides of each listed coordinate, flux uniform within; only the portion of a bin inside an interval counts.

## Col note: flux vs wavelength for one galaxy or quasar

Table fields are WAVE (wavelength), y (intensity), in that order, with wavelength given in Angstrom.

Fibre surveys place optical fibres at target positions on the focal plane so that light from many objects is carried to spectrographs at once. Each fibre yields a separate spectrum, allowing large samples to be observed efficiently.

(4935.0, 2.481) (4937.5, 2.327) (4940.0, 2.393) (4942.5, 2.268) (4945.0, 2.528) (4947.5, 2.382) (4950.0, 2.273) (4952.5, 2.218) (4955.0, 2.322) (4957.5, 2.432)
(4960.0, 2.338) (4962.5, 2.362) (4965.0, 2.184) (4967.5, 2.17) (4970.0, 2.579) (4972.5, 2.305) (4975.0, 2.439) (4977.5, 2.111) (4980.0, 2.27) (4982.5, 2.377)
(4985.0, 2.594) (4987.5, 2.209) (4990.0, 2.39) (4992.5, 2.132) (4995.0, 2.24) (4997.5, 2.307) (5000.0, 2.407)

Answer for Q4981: 2.33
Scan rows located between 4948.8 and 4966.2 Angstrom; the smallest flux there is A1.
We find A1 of 2.184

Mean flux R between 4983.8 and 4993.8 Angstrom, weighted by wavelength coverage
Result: 2.33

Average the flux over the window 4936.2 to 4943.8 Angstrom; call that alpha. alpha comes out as 2.33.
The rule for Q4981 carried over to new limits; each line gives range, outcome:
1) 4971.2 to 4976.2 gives 2.37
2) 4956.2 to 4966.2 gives 2.33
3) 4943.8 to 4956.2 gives 2.34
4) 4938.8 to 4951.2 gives 2.37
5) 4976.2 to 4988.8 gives 2.31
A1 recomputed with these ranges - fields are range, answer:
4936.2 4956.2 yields 2.218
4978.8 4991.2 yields 2.209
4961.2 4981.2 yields 2.111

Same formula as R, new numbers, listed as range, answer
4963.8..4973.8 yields 2.31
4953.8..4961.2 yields 2.36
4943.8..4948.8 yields 2.45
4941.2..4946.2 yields 2.4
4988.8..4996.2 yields 2.25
